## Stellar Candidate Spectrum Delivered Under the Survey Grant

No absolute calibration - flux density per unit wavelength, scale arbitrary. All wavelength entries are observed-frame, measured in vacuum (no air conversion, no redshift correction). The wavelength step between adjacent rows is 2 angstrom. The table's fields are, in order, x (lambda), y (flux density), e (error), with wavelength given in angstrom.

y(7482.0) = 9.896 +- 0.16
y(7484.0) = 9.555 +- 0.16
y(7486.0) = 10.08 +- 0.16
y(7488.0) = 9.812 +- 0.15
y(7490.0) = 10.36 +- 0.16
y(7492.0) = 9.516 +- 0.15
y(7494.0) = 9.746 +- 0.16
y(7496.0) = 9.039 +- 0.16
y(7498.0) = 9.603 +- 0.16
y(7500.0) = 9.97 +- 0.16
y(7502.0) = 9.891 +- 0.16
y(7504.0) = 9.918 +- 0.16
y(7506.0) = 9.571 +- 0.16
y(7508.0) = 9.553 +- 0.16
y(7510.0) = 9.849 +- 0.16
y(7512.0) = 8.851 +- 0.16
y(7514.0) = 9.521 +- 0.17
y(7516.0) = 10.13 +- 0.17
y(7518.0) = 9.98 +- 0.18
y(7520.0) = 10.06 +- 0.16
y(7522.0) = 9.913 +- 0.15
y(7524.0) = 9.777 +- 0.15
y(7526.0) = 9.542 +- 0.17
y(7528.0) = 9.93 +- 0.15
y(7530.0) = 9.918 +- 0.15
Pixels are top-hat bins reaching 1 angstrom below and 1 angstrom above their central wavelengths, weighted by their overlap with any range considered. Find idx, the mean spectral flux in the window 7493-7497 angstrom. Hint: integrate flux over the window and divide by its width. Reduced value 9.39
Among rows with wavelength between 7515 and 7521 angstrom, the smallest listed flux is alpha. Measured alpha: 9.98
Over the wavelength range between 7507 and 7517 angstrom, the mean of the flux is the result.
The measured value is 9.58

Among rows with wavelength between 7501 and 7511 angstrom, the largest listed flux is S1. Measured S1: 9.918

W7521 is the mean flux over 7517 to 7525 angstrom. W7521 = 9.93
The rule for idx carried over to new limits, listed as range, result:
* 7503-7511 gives 9.72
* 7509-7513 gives 9.35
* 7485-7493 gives 9.94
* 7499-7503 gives 9.93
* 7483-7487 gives 9.82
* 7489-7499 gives 9.65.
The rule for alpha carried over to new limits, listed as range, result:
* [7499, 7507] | 9.571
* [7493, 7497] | 9.039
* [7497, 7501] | 9.603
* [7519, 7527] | 9.542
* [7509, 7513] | 8.851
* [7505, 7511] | 9.553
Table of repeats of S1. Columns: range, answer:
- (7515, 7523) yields 10.13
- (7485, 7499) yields 10.36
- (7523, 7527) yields 9.777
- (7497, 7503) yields 9.97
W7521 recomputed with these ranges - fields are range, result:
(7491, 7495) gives 9.63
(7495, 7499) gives 9.32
